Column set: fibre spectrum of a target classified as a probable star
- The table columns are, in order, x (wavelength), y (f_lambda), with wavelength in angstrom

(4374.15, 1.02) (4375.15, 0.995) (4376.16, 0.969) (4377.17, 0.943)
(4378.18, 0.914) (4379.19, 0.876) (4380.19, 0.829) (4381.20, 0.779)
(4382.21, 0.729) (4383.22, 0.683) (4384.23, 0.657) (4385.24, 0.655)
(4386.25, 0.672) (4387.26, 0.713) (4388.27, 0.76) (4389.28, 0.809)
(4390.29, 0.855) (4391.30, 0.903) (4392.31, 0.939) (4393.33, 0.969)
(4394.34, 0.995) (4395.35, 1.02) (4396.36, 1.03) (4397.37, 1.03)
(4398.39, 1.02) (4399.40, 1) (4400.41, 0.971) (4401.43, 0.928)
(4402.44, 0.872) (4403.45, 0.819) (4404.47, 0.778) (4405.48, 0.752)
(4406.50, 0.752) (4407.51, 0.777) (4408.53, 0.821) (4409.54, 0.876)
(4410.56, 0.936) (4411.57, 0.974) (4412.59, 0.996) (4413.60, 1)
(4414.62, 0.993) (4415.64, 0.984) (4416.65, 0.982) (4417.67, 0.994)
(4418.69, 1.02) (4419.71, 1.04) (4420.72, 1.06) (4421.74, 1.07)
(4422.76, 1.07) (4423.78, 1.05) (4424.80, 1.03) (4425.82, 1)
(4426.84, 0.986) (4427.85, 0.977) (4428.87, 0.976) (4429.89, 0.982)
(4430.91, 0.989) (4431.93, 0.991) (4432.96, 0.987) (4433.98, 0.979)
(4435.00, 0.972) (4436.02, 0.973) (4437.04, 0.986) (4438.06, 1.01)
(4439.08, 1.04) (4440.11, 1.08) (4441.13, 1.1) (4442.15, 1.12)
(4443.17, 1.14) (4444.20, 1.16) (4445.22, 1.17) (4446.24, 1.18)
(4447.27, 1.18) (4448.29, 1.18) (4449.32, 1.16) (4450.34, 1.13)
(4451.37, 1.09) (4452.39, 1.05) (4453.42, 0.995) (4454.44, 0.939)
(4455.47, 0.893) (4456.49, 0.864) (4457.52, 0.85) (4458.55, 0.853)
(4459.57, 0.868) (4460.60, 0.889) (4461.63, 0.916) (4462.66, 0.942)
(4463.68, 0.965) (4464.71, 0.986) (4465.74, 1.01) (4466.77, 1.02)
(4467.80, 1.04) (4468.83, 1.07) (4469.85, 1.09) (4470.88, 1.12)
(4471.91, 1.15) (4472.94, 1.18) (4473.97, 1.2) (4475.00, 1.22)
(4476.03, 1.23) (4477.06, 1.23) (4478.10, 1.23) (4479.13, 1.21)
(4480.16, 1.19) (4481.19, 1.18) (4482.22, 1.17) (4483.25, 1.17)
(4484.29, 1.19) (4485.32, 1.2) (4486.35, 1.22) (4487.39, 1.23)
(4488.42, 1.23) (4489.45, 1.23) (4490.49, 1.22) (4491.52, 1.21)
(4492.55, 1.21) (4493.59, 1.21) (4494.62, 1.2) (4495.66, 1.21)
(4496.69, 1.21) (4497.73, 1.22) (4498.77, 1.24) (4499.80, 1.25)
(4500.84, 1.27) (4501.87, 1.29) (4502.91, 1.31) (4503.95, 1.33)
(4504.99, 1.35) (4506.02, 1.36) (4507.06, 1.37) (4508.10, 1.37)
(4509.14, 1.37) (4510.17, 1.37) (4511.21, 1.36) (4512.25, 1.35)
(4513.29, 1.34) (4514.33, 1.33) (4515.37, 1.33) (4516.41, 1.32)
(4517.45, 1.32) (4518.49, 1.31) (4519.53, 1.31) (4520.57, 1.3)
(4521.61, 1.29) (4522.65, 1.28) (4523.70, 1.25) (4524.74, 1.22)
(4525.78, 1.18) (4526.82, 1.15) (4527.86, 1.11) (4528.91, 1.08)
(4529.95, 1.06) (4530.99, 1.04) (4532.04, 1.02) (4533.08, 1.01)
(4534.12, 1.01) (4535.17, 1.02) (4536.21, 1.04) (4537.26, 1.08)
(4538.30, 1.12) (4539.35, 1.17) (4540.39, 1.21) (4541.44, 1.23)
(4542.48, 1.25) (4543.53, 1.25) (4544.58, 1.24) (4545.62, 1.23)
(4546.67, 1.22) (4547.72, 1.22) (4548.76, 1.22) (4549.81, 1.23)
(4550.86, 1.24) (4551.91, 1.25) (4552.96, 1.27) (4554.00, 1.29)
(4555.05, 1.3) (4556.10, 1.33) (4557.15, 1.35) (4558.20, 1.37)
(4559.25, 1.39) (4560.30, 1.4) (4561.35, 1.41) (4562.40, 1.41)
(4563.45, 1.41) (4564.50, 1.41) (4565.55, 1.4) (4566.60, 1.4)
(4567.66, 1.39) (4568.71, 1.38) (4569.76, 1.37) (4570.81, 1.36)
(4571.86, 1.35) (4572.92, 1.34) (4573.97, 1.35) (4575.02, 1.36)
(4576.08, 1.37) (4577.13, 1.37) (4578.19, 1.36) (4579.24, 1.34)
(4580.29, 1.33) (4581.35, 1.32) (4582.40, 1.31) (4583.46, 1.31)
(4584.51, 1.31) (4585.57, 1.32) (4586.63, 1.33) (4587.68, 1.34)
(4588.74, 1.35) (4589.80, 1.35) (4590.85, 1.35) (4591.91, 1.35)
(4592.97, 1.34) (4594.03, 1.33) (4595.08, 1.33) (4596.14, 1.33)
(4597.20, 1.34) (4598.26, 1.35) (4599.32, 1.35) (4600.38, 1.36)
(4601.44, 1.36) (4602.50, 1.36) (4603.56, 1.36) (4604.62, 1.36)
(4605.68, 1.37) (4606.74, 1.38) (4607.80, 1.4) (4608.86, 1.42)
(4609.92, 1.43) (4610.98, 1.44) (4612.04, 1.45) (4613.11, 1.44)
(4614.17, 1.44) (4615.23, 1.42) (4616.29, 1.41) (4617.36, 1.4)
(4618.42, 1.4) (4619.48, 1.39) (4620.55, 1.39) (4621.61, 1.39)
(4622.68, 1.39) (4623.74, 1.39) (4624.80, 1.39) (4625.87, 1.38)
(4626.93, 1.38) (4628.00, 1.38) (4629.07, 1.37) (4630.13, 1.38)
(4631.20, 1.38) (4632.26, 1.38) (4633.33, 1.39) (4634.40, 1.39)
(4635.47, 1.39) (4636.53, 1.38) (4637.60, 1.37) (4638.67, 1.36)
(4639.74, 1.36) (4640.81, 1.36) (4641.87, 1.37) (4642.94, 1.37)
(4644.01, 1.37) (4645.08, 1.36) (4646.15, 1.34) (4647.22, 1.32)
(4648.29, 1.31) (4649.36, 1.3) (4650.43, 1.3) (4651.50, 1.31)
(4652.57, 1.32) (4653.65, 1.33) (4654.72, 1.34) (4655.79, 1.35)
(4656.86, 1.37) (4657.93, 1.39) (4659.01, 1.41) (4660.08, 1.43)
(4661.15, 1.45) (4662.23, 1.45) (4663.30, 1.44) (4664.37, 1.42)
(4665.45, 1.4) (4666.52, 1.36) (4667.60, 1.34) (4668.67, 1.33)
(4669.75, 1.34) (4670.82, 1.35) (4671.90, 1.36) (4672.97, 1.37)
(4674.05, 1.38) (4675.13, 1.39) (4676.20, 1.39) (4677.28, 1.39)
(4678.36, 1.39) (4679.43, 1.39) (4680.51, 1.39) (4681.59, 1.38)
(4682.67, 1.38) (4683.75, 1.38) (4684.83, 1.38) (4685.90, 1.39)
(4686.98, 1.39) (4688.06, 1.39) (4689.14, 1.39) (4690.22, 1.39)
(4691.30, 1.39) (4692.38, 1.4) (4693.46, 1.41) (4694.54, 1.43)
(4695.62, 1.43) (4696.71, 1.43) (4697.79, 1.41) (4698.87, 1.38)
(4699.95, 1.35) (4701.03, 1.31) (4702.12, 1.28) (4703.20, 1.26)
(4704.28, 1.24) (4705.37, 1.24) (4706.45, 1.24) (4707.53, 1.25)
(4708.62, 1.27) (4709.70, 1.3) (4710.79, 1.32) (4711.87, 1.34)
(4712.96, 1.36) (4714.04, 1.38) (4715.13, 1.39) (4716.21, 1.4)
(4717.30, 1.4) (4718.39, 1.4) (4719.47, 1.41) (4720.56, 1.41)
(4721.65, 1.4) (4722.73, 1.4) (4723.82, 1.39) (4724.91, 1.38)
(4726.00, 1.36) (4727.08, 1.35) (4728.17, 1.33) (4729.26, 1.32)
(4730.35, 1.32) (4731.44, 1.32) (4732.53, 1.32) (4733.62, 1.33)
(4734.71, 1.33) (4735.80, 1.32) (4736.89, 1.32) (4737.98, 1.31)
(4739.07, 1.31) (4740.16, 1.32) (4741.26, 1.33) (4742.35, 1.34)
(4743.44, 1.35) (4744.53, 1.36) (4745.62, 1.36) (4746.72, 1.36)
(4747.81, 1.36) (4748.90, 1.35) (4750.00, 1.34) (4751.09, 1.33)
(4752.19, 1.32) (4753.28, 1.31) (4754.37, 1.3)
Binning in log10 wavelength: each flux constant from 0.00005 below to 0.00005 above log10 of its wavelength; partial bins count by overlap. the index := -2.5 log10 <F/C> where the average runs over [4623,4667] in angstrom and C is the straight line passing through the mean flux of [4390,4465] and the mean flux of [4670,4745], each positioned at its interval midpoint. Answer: -0.08 mag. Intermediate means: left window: 0.985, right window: 1.36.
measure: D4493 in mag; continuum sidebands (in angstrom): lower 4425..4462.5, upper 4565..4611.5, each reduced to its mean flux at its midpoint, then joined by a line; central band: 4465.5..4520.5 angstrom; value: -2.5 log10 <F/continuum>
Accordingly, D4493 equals -0.10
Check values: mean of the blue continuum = 1.02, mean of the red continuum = 1.36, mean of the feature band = 1.24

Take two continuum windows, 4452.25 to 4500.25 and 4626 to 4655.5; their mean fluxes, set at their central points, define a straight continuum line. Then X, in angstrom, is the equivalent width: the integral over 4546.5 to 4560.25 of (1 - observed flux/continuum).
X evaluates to -0.7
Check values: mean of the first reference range 1.11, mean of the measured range 1.29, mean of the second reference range 1.36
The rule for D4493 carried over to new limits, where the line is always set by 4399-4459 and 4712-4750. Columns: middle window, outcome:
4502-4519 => -0.23 mag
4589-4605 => -0.13 mag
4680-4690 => -0.07 mag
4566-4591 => -0.15 mag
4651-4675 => -0.08 mag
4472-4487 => -0.14 mag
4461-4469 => 0.05 mag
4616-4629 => -0.14 mag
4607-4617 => -0.18 mag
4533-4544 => -0.01 mag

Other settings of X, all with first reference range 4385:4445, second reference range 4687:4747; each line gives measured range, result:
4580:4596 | -2.0 angstrom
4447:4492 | -2.9 angstrom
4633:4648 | -1.4 angstrom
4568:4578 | -1.7 angstrom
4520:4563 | -3.5 angstrom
